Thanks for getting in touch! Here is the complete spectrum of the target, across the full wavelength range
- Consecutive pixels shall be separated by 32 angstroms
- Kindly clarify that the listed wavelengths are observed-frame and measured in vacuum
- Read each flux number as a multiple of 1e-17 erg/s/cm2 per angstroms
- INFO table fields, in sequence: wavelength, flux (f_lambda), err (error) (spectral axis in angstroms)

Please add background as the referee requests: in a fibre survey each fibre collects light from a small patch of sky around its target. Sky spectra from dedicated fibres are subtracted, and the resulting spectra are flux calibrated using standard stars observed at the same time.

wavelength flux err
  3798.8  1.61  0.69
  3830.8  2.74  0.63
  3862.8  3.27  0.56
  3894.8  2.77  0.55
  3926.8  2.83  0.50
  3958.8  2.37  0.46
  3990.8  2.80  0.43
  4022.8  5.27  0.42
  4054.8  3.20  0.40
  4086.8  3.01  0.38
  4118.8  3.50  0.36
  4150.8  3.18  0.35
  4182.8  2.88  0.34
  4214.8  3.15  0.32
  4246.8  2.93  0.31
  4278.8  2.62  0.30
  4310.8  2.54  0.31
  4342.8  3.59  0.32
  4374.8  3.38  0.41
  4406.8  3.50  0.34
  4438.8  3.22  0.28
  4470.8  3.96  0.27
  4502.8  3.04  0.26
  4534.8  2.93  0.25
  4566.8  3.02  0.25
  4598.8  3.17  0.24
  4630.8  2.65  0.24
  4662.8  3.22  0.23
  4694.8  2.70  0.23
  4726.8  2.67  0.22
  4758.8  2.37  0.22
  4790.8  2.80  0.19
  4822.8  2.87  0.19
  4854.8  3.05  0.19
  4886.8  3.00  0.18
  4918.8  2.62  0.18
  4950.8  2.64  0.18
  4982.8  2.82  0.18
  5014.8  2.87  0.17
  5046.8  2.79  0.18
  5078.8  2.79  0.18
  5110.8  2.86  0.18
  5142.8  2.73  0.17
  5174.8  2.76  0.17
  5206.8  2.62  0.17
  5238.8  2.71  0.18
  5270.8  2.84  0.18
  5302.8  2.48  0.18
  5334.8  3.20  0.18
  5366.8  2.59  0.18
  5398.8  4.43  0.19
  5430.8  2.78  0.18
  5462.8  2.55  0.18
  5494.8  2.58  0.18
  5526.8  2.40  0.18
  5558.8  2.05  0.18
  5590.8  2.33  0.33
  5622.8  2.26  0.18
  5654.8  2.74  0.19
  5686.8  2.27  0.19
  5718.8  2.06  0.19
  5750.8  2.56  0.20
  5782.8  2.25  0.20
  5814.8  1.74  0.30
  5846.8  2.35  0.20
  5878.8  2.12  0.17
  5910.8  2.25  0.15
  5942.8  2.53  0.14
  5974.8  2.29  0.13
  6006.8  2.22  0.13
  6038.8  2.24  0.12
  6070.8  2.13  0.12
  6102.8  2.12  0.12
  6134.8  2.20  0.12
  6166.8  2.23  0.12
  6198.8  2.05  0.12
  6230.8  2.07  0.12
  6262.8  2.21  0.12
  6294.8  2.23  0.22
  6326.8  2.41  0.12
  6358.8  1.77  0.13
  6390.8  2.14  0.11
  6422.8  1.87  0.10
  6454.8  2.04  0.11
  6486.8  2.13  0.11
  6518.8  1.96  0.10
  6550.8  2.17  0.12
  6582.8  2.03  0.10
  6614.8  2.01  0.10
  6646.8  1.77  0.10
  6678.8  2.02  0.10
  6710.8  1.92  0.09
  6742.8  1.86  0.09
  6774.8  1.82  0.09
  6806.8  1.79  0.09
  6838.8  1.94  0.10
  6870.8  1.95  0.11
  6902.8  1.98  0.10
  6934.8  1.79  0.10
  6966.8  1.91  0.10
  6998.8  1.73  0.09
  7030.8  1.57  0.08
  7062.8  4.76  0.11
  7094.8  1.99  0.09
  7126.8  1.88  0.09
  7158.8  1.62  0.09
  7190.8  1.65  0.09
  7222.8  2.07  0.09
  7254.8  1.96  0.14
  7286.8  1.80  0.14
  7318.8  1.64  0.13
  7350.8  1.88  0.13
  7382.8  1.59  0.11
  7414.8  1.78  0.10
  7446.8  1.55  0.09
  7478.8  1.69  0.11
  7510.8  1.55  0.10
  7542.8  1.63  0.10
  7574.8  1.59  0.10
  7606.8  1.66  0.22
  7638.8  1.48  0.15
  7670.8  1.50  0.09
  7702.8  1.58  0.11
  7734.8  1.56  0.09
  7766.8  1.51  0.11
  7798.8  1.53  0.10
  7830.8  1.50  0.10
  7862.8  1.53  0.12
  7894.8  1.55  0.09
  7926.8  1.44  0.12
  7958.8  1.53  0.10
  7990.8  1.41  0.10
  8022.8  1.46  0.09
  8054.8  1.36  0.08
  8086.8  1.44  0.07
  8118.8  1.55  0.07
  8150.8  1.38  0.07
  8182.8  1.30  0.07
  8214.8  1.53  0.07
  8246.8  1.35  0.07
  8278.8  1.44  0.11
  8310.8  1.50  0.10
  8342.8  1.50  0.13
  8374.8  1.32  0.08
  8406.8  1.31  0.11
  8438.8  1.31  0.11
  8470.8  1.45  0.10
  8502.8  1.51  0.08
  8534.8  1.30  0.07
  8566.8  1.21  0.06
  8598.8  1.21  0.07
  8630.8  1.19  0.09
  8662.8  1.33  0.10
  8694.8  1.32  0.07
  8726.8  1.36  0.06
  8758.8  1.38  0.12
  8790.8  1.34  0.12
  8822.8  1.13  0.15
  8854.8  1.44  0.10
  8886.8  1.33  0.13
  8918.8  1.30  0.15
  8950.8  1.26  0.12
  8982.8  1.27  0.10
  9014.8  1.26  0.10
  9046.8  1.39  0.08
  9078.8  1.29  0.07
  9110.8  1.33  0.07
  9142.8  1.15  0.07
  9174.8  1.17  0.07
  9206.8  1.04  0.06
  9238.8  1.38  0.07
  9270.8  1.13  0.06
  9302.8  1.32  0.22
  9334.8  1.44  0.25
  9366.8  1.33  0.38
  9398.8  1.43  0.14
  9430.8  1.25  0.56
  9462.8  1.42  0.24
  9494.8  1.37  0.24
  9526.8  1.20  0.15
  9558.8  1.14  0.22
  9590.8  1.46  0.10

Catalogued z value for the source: 0.077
